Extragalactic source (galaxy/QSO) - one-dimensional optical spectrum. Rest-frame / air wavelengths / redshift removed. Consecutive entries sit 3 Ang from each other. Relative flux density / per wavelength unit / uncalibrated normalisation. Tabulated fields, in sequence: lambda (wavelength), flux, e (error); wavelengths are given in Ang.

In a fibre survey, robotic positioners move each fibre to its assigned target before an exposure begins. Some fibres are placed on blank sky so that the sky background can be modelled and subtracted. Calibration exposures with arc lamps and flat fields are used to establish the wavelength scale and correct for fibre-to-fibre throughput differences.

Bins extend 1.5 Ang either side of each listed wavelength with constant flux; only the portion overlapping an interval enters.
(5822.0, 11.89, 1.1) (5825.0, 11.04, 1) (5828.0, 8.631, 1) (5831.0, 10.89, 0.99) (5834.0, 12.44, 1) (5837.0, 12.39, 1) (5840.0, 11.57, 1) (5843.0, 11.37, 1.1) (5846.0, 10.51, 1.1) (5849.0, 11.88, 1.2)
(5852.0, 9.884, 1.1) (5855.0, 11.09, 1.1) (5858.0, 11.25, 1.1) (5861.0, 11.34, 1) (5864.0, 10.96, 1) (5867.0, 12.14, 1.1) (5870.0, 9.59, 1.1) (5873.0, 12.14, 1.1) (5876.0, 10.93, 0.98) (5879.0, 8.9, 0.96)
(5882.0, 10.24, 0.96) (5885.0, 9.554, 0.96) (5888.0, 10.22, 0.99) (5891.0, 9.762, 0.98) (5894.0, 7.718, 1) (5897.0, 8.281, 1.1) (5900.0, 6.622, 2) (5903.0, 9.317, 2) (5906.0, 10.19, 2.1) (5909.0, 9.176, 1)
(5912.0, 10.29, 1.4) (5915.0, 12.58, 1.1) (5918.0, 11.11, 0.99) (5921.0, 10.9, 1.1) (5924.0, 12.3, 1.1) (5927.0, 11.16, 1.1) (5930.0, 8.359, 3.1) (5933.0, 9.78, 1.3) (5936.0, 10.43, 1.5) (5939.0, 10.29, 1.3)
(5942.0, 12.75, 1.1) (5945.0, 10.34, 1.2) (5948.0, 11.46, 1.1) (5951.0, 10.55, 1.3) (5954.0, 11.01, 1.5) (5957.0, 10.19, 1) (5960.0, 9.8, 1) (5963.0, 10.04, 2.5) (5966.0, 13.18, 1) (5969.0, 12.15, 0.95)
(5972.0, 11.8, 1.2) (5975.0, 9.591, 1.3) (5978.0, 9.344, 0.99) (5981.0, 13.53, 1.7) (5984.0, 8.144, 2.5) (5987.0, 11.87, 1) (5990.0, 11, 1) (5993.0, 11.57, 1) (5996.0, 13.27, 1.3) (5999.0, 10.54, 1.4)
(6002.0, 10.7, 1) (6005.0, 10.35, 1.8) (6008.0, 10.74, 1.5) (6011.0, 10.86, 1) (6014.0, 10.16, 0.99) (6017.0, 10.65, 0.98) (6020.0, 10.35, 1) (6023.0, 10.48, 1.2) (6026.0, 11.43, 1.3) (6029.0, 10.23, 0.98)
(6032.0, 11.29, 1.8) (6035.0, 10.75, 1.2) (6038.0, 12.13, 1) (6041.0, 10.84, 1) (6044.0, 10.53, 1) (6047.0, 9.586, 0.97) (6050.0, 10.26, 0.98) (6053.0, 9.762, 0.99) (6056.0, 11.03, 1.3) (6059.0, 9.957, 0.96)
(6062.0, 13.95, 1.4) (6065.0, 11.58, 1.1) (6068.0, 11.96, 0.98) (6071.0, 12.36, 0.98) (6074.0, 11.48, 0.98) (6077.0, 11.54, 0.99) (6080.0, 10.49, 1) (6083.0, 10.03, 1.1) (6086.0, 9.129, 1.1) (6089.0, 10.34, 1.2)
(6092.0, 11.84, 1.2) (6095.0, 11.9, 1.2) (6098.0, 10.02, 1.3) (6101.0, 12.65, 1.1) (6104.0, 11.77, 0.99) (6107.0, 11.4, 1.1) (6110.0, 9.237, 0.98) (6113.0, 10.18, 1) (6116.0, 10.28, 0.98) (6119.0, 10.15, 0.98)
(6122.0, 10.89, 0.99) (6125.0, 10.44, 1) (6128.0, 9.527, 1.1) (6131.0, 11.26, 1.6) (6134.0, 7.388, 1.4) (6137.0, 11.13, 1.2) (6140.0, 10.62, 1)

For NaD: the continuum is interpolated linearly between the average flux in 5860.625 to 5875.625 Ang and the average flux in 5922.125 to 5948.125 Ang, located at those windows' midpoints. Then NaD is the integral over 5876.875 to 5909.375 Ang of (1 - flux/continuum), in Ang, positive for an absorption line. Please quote 5.6 Ang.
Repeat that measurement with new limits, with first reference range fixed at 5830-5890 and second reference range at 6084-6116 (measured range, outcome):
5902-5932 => 1.0 Ang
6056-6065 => -0.8 Ang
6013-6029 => 0.4 Ang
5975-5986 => 0.6 Ang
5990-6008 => -0.6 Ang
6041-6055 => 0.9 Ang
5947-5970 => -0.3 Ang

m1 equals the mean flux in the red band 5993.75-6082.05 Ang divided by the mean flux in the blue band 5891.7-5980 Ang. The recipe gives 1.06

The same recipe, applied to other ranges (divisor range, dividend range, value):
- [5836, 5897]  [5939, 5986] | 1.03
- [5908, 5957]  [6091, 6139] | 0.98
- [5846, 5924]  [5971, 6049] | 1.05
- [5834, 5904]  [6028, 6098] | 1.06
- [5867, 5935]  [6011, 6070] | 1.09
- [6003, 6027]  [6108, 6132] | 0.97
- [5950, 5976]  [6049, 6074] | 1.04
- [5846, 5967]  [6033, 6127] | 1.05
